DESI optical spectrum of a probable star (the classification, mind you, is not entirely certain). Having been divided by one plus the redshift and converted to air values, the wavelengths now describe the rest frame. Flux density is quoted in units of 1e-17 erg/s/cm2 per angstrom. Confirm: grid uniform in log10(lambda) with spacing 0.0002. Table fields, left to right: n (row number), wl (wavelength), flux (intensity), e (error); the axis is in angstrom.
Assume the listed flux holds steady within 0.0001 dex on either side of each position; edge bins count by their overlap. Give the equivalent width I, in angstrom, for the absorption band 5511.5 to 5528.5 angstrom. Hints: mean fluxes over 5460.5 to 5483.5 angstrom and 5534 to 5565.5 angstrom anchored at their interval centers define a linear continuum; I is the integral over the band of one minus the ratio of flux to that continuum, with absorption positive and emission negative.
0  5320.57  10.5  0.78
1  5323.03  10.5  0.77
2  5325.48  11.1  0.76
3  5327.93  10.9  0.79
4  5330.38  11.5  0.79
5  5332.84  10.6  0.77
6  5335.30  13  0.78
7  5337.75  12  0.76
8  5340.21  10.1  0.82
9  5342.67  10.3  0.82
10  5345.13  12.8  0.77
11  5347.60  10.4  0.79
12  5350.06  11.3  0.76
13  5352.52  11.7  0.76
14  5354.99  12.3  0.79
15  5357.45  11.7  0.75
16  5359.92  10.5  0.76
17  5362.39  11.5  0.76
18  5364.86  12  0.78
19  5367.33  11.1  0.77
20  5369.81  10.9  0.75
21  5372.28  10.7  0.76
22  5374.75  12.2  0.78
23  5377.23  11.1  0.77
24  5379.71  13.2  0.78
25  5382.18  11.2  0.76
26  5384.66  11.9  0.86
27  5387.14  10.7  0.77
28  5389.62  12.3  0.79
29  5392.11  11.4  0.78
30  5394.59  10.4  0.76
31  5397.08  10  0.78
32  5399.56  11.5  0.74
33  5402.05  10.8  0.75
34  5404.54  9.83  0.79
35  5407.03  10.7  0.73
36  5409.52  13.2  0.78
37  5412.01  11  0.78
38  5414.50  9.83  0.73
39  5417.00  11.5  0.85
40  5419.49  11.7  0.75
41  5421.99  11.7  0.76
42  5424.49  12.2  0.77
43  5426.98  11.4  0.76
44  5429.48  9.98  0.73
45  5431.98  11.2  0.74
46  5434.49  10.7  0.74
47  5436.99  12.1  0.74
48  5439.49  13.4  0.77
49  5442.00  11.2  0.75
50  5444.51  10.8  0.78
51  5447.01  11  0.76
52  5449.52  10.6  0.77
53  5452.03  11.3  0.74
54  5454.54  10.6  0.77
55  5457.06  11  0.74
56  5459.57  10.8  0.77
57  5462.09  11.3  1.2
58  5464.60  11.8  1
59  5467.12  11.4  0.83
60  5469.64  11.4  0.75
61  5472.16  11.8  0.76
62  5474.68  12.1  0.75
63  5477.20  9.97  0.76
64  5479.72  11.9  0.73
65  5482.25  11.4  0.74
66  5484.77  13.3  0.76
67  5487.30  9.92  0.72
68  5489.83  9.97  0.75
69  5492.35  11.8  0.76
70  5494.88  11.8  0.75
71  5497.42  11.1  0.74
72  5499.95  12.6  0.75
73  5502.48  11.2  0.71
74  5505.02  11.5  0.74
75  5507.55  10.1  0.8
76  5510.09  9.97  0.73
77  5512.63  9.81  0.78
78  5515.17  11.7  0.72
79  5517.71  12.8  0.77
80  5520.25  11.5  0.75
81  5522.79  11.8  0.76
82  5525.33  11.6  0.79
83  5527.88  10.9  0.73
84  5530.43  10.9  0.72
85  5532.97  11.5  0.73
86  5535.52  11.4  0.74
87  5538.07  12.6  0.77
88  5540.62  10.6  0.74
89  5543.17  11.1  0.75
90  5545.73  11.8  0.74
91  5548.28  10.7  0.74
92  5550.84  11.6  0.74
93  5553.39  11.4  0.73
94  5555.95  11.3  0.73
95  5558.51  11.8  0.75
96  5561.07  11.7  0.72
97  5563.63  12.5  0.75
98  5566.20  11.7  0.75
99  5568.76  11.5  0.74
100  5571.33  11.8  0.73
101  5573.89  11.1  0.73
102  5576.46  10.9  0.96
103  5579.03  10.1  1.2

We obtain 0.0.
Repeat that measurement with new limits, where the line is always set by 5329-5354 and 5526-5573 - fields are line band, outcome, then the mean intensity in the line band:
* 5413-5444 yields 0.1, 11.4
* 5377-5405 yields 0.4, 11.2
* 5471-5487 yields -0.3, 11.6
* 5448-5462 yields 0.7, 10.9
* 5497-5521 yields 0.5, 11.2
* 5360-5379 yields 0.1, 11.4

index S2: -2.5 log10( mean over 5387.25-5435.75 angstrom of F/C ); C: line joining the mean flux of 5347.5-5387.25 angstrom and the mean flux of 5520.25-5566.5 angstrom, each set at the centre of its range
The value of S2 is 0.04 mag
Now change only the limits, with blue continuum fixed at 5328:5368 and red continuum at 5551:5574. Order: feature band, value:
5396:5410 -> 0.057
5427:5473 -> 0.028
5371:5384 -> -0.023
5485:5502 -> 0.025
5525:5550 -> 0.032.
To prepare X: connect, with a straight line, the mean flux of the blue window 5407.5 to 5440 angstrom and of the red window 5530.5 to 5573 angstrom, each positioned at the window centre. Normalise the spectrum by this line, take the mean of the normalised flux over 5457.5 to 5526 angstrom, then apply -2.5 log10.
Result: 0.02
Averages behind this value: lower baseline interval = 11.5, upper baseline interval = 11.5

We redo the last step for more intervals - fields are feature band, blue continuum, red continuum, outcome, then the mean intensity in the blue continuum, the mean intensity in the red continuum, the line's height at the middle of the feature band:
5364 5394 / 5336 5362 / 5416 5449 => -0.014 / 11.4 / 11.4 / 11.4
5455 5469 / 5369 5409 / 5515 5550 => 0.013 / 11.2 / 11.5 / 11.4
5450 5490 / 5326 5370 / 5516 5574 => 0.021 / 11.4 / 11.6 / 11.5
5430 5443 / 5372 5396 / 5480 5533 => -0.019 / 11.5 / 11.3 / 11.4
